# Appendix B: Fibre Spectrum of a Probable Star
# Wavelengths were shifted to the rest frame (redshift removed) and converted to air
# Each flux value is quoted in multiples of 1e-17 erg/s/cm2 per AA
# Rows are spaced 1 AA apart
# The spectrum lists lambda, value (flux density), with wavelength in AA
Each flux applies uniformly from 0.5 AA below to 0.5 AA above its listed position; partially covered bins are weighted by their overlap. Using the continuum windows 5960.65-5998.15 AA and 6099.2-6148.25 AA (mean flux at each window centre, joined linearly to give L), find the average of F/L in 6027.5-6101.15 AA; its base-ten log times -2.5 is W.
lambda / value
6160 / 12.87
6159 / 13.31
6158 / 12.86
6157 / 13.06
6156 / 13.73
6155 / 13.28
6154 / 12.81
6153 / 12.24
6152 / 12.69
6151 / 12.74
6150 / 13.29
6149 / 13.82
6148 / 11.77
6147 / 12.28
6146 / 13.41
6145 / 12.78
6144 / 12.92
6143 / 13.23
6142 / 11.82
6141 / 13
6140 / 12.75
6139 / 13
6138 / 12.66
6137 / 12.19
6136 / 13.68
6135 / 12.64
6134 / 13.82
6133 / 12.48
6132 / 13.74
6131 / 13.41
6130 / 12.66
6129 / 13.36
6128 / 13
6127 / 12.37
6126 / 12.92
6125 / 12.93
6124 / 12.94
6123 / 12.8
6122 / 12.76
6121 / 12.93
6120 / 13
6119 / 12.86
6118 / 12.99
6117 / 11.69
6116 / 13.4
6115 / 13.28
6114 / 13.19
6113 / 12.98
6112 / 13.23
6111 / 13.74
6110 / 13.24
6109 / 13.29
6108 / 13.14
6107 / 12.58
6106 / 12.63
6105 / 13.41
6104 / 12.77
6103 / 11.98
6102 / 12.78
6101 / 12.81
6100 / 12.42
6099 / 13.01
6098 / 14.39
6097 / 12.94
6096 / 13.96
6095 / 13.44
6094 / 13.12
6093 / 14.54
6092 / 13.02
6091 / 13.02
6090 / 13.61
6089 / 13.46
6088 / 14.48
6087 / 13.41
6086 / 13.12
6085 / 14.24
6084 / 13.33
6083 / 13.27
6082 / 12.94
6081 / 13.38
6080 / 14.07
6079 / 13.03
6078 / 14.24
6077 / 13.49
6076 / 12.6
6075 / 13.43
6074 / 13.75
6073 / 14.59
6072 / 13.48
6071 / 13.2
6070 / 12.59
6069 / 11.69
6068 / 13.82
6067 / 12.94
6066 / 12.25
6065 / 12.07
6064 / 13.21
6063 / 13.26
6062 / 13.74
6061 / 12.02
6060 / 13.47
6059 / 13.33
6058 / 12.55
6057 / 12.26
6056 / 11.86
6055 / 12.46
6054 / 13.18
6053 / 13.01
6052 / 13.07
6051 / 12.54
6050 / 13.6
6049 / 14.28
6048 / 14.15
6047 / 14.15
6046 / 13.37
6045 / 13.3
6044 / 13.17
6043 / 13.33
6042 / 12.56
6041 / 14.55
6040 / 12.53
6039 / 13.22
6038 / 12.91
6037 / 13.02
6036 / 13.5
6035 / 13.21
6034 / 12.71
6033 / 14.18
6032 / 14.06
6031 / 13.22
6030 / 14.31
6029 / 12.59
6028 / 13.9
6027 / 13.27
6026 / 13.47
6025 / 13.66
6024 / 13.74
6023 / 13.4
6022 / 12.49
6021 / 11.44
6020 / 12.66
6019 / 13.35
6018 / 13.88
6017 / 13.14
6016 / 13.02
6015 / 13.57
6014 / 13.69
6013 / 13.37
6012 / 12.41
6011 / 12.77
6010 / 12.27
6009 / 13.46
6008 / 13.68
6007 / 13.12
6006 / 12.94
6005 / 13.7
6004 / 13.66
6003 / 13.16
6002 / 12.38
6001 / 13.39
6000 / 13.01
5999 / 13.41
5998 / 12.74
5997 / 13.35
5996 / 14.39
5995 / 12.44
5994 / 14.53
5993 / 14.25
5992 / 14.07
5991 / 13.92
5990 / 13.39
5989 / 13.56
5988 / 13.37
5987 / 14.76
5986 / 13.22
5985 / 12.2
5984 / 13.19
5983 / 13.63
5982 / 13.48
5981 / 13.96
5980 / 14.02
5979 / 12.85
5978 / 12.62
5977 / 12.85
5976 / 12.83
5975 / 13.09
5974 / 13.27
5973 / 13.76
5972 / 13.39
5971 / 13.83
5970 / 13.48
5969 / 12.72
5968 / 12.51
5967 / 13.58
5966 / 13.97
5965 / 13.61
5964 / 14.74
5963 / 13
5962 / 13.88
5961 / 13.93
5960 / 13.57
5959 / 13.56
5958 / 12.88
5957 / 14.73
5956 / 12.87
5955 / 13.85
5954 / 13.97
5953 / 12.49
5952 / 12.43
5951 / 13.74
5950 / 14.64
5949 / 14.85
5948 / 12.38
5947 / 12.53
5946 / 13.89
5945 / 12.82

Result -0.01 mag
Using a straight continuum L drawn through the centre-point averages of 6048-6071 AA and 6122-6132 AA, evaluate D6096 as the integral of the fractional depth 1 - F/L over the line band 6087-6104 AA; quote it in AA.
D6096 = -0.5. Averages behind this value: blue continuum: 12.9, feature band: 13.3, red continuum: 13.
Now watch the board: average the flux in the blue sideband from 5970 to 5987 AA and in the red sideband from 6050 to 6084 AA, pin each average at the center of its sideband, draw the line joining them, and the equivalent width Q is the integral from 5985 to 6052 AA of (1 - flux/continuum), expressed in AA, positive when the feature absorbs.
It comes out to -0.76 AA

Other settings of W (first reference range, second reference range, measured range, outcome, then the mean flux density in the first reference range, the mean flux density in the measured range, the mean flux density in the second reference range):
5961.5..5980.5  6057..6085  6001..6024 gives 0.02 mag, 13.4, 13.1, 13.2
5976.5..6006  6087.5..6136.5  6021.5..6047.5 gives -0.01 mag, 13.4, 13.4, 13.1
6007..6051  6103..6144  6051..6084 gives 0.01 mag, 13.3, 13.1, 13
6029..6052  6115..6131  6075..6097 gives -0.03 mag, 13.4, 13.5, 12.9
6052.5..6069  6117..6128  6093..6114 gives -0.03 mag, 12.8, 13.1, 12.8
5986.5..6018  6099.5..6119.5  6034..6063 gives 0.00 mag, 13.4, 13.1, 12.9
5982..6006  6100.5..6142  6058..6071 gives 0.03 mag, 13.5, 12.9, 12.9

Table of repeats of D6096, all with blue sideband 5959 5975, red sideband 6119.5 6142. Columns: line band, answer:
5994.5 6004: 0.18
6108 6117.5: -0.09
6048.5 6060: 0.23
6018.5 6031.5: 0.13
